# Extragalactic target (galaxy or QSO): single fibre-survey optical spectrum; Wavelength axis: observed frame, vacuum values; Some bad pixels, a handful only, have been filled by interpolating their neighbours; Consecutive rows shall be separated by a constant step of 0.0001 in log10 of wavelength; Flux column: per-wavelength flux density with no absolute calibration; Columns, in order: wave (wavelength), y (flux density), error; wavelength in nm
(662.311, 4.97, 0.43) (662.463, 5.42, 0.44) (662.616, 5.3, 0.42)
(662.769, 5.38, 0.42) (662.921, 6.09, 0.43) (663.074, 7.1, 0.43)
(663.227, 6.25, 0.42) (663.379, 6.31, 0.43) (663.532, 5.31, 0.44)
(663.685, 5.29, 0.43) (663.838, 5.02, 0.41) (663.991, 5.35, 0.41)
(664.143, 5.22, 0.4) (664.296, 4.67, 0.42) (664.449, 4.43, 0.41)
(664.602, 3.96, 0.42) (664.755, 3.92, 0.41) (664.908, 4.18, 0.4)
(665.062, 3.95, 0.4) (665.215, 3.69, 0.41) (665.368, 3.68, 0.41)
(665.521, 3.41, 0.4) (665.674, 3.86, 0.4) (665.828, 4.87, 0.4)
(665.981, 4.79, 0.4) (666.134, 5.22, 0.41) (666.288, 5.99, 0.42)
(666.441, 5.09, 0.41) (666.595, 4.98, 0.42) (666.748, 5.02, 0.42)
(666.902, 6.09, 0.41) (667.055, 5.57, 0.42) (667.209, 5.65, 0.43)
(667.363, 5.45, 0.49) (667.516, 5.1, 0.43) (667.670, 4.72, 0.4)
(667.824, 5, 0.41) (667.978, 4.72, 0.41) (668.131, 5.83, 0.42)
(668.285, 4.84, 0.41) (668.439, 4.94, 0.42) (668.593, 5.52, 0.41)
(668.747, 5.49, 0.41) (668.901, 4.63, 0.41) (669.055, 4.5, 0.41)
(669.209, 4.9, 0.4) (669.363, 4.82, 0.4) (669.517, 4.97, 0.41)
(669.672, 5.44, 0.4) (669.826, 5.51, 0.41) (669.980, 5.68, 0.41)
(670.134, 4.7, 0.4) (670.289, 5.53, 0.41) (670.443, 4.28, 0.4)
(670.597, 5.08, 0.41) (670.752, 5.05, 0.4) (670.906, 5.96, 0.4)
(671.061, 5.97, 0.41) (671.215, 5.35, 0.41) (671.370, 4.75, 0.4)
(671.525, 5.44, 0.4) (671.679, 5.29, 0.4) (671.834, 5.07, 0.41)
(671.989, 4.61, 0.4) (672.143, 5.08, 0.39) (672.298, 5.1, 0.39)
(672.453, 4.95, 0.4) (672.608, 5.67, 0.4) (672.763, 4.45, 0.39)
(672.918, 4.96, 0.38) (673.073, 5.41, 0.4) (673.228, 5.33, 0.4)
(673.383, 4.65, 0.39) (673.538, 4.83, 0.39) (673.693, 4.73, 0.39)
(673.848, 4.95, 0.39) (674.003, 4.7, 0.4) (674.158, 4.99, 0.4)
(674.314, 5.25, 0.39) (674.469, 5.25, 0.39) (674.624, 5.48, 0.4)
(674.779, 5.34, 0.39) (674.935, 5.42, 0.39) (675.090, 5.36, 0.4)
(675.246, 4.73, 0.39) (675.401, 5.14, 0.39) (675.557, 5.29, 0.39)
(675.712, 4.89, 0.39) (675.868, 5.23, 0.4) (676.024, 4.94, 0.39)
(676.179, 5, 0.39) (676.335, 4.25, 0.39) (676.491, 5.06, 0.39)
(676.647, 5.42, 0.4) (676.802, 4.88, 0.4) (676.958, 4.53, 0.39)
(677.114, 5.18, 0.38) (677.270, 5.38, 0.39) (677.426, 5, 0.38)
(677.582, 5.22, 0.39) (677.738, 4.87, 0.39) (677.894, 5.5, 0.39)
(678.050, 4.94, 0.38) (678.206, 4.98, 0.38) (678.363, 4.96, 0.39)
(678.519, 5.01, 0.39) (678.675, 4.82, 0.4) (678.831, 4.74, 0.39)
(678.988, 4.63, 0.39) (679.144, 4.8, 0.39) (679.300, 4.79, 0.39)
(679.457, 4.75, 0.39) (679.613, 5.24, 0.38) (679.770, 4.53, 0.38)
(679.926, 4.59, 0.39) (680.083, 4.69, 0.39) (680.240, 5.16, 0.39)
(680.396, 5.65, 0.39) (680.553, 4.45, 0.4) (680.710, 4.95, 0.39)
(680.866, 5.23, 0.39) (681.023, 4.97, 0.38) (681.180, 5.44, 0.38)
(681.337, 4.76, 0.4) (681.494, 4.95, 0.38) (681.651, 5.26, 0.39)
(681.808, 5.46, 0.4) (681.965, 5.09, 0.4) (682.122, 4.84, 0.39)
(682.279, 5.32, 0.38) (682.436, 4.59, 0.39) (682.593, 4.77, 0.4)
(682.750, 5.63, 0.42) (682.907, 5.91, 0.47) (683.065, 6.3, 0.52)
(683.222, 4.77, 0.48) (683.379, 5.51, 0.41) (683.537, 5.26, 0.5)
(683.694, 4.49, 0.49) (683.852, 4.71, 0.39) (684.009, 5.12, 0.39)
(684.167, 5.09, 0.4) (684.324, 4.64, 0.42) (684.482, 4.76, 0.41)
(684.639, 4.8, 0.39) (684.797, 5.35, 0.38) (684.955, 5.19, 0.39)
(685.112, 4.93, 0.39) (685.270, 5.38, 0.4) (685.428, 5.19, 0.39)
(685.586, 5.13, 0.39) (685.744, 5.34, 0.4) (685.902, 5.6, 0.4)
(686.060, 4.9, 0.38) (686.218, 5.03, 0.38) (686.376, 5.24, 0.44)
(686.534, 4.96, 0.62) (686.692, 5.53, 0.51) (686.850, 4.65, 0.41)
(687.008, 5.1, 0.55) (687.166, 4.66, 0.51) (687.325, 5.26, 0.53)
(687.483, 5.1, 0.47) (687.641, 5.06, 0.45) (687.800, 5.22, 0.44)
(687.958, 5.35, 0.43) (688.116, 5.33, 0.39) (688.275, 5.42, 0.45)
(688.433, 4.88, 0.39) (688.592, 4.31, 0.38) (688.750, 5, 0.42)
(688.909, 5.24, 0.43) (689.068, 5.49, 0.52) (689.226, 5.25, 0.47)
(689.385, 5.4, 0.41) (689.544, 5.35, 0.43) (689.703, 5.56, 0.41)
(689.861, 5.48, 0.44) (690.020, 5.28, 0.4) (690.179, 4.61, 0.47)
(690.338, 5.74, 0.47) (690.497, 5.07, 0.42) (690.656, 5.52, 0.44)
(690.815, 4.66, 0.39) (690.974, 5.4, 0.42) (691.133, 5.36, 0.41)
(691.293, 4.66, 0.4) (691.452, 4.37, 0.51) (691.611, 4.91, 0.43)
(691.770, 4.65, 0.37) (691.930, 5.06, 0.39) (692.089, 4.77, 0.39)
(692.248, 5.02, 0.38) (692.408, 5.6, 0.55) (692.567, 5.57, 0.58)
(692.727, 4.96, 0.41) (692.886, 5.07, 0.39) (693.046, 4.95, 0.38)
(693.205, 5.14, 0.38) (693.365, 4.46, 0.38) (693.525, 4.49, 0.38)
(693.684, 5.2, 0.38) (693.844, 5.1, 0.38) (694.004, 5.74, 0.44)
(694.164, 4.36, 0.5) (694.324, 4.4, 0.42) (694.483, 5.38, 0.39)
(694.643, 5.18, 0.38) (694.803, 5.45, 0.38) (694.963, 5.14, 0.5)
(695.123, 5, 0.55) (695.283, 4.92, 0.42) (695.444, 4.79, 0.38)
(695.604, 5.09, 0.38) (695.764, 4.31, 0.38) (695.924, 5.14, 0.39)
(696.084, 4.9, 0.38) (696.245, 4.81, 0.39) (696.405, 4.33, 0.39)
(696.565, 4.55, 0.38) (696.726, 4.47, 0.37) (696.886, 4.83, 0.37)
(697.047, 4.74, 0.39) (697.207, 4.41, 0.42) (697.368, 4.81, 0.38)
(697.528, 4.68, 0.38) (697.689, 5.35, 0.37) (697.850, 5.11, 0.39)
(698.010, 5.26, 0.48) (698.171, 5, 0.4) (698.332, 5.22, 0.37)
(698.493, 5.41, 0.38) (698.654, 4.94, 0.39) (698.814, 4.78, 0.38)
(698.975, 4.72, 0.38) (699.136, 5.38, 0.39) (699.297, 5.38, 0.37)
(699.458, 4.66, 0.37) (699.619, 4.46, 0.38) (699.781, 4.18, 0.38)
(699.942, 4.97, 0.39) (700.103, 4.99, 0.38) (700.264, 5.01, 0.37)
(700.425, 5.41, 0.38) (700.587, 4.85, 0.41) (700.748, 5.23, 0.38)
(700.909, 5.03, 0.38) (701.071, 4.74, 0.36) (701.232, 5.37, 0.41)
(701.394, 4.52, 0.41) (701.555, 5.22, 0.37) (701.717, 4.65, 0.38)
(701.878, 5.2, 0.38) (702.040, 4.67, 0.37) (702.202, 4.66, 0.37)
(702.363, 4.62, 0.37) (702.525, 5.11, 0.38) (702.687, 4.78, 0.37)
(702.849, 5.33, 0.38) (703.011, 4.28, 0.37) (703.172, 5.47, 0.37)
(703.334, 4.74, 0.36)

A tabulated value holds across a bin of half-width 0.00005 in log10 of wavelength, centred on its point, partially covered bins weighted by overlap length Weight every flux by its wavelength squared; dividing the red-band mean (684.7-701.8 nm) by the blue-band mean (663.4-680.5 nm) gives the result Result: 1.07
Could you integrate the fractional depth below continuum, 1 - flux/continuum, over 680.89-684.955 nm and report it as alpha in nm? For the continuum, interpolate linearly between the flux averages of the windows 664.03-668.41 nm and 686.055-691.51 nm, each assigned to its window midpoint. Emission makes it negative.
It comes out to -0.06 nm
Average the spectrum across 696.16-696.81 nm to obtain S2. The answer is 4.54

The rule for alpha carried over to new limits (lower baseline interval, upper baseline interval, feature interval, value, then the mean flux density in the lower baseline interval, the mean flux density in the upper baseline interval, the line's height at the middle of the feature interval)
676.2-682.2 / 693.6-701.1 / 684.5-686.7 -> -0.090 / 4.97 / 4.93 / 4.96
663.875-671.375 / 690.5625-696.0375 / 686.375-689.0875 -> -0.056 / 4.95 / 4.99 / 4.98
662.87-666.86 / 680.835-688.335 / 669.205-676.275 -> -0.169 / 4.91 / 5.14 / 5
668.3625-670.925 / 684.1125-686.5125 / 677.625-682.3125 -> 0.113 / 5.1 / 5.1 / 5.1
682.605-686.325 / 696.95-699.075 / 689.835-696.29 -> 0.027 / 5.17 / 4.96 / 5.04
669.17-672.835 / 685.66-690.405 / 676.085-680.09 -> 0.191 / 5.15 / 5.18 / 5.16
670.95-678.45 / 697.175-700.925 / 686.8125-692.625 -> -0.120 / 5.08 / 4.97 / 5.02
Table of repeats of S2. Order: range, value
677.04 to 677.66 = 5.19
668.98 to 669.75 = 4.93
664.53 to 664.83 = 3.94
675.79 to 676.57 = 4.89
